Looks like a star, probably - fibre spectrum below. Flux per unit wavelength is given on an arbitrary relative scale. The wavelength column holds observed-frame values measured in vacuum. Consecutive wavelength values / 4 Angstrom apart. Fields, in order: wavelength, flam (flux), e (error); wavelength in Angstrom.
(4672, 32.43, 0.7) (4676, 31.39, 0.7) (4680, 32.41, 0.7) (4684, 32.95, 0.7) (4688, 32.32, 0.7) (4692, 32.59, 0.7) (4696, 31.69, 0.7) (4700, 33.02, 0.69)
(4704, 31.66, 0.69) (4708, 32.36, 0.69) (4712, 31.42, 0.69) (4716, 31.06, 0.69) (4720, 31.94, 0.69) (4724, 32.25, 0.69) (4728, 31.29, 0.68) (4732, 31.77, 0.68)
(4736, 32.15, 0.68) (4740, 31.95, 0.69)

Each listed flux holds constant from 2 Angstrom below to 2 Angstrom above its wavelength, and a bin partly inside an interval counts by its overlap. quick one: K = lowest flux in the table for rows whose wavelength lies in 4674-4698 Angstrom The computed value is 31.39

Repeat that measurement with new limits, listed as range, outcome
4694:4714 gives 31.42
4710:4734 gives 31.06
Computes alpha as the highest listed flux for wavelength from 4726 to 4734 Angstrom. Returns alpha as 31.77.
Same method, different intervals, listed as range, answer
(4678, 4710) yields 33.02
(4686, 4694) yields 32.59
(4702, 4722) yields 32.36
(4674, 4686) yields 32.95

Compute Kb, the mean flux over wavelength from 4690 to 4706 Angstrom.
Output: 32.2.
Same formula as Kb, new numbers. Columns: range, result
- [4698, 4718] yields 31.9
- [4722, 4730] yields 31.8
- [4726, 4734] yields 31.5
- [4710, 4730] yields 31.6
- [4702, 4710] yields 32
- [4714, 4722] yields 31.5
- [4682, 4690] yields 32.6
